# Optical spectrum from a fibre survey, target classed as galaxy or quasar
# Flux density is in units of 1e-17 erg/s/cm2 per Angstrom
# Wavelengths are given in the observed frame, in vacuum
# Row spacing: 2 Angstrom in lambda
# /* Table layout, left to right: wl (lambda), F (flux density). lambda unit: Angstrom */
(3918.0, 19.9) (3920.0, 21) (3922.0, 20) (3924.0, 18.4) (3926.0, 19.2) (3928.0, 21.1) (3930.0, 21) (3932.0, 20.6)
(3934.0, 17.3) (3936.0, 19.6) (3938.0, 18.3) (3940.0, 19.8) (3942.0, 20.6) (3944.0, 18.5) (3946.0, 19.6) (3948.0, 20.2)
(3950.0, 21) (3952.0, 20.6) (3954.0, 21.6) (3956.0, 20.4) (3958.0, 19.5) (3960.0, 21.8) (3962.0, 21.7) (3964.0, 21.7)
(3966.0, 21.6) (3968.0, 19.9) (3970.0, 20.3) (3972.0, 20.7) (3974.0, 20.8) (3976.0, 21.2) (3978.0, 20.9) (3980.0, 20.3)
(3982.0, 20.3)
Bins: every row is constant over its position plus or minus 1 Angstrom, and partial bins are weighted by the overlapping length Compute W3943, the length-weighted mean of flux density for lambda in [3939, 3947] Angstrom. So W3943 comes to 19.6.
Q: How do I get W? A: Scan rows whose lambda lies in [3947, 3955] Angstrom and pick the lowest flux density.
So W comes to 20.2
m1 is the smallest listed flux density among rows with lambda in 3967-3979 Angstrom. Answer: 19.9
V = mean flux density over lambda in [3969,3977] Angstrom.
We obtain 20.8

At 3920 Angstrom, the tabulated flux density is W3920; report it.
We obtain 21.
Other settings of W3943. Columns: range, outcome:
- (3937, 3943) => 19.6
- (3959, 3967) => 21.7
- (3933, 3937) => 18.5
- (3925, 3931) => 20.4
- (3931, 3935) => 19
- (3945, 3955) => 20.6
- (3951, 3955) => 21.1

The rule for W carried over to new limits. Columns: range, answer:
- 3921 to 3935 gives 17.3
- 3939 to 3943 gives 19.8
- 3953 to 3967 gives 19.5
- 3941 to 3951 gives 18.5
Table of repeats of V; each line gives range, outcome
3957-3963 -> 21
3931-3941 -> 19.1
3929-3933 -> 20.8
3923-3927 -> 18.8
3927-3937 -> 19.9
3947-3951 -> 20.6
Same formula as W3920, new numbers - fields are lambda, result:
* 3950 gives 21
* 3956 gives 20.4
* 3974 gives 20.8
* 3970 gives 20.3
